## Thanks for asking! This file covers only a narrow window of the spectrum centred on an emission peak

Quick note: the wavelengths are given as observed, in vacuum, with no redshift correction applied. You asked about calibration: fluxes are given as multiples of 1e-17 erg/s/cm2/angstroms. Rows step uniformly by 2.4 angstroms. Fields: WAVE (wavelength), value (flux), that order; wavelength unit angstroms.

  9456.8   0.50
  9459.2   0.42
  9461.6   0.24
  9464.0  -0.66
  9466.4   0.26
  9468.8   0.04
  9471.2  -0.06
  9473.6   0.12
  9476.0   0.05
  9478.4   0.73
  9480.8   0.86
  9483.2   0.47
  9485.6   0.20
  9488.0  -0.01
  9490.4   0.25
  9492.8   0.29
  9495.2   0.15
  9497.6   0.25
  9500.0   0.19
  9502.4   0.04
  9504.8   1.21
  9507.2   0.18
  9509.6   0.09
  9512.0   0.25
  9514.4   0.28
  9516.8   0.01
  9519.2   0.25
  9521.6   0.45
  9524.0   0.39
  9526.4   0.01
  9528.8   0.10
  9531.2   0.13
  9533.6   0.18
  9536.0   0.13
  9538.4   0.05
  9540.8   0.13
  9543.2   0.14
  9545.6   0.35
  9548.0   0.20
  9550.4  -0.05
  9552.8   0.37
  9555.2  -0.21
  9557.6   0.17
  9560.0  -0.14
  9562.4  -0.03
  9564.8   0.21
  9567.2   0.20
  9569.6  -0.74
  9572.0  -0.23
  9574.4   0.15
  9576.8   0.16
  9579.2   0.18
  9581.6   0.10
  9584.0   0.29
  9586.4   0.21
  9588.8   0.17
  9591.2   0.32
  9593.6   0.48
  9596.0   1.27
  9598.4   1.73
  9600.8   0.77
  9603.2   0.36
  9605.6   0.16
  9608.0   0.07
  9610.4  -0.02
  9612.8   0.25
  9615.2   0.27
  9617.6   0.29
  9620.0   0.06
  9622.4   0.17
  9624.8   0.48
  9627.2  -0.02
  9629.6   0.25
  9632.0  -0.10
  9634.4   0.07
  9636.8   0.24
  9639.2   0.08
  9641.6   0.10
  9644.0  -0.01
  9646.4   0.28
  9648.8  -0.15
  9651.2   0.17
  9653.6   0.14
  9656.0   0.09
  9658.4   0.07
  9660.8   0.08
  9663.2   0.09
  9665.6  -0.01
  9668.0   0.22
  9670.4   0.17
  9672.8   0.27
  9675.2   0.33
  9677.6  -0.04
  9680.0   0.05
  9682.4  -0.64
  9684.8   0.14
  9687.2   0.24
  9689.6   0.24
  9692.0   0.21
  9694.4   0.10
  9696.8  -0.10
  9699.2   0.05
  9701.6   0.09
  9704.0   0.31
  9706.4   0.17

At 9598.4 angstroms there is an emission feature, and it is H-beta 4861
